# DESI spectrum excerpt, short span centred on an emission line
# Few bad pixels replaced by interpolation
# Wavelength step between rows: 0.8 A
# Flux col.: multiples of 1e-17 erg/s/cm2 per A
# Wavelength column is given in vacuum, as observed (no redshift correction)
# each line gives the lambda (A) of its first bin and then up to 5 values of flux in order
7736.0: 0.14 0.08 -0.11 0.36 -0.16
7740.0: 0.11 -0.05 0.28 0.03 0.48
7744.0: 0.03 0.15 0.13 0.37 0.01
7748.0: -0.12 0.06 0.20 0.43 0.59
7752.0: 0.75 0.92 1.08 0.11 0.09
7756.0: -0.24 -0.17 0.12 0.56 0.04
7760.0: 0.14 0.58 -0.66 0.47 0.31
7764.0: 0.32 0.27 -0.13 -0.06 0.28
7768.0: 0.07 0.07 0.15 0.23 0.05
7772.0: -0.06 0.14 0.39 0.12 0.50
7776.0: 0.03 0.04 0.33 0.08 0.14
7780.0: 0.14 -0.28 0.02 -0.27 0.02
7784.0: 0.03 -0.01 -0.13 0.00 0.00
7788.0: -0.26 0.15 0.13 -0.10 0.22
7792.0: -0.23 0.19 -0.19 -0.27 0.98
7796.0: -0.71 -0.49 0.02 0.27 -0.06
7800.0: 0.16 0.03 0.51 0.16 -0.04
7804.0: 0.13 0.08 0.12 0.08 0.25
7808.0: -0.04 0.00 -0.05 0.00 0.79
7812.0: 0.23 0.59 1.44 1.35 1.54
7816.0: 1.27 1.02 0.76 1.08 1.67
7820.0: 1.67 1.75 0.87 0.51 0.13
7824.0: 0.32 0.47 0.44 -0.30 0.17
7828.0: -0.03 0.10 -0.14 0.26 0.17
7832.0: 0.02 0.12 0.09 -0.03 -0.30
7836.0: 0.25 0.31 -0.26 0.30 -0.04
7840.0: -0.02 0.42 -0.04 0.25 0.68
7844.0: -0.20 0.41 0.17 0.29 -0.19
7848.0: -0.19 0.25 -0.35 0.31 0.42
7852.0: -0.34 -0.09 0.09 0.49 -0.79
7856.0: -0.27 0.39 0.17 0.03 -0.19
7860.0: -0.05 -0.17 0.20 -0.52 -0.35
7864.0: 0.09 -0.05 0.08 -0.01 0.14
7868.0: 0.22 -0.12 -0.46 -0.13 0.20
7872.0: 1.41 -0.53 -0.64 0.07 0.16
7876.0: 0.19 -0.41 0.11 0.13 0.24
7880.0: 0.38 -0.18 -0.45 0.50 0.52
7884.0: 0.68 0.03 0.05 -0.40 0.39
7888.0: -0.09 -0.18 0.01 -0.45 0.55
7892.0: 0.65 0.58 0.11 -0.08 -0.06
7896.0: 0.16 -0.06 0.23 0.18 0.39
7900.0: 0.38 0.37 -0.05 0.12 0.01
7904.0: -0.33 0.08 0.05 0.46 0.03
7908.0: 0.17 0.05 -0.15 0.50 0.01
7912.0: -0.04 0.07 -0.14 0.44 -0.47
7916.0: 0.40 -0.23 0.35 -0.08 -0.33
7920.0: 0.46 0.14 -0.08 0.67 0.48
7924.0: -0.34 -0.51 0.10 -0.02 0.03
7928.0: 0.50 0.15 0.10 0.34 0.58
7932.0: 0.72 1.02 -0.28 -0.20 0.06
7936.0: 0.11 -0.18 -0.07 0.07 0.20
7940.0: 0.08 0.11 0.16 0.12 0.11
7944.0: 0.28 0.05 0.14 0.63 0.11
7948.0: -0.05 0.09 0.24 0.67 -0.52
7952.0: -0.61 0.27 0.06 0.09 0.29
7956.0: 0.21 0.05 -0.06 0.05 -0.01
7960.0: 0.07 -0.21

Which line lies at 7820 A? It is [O II]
